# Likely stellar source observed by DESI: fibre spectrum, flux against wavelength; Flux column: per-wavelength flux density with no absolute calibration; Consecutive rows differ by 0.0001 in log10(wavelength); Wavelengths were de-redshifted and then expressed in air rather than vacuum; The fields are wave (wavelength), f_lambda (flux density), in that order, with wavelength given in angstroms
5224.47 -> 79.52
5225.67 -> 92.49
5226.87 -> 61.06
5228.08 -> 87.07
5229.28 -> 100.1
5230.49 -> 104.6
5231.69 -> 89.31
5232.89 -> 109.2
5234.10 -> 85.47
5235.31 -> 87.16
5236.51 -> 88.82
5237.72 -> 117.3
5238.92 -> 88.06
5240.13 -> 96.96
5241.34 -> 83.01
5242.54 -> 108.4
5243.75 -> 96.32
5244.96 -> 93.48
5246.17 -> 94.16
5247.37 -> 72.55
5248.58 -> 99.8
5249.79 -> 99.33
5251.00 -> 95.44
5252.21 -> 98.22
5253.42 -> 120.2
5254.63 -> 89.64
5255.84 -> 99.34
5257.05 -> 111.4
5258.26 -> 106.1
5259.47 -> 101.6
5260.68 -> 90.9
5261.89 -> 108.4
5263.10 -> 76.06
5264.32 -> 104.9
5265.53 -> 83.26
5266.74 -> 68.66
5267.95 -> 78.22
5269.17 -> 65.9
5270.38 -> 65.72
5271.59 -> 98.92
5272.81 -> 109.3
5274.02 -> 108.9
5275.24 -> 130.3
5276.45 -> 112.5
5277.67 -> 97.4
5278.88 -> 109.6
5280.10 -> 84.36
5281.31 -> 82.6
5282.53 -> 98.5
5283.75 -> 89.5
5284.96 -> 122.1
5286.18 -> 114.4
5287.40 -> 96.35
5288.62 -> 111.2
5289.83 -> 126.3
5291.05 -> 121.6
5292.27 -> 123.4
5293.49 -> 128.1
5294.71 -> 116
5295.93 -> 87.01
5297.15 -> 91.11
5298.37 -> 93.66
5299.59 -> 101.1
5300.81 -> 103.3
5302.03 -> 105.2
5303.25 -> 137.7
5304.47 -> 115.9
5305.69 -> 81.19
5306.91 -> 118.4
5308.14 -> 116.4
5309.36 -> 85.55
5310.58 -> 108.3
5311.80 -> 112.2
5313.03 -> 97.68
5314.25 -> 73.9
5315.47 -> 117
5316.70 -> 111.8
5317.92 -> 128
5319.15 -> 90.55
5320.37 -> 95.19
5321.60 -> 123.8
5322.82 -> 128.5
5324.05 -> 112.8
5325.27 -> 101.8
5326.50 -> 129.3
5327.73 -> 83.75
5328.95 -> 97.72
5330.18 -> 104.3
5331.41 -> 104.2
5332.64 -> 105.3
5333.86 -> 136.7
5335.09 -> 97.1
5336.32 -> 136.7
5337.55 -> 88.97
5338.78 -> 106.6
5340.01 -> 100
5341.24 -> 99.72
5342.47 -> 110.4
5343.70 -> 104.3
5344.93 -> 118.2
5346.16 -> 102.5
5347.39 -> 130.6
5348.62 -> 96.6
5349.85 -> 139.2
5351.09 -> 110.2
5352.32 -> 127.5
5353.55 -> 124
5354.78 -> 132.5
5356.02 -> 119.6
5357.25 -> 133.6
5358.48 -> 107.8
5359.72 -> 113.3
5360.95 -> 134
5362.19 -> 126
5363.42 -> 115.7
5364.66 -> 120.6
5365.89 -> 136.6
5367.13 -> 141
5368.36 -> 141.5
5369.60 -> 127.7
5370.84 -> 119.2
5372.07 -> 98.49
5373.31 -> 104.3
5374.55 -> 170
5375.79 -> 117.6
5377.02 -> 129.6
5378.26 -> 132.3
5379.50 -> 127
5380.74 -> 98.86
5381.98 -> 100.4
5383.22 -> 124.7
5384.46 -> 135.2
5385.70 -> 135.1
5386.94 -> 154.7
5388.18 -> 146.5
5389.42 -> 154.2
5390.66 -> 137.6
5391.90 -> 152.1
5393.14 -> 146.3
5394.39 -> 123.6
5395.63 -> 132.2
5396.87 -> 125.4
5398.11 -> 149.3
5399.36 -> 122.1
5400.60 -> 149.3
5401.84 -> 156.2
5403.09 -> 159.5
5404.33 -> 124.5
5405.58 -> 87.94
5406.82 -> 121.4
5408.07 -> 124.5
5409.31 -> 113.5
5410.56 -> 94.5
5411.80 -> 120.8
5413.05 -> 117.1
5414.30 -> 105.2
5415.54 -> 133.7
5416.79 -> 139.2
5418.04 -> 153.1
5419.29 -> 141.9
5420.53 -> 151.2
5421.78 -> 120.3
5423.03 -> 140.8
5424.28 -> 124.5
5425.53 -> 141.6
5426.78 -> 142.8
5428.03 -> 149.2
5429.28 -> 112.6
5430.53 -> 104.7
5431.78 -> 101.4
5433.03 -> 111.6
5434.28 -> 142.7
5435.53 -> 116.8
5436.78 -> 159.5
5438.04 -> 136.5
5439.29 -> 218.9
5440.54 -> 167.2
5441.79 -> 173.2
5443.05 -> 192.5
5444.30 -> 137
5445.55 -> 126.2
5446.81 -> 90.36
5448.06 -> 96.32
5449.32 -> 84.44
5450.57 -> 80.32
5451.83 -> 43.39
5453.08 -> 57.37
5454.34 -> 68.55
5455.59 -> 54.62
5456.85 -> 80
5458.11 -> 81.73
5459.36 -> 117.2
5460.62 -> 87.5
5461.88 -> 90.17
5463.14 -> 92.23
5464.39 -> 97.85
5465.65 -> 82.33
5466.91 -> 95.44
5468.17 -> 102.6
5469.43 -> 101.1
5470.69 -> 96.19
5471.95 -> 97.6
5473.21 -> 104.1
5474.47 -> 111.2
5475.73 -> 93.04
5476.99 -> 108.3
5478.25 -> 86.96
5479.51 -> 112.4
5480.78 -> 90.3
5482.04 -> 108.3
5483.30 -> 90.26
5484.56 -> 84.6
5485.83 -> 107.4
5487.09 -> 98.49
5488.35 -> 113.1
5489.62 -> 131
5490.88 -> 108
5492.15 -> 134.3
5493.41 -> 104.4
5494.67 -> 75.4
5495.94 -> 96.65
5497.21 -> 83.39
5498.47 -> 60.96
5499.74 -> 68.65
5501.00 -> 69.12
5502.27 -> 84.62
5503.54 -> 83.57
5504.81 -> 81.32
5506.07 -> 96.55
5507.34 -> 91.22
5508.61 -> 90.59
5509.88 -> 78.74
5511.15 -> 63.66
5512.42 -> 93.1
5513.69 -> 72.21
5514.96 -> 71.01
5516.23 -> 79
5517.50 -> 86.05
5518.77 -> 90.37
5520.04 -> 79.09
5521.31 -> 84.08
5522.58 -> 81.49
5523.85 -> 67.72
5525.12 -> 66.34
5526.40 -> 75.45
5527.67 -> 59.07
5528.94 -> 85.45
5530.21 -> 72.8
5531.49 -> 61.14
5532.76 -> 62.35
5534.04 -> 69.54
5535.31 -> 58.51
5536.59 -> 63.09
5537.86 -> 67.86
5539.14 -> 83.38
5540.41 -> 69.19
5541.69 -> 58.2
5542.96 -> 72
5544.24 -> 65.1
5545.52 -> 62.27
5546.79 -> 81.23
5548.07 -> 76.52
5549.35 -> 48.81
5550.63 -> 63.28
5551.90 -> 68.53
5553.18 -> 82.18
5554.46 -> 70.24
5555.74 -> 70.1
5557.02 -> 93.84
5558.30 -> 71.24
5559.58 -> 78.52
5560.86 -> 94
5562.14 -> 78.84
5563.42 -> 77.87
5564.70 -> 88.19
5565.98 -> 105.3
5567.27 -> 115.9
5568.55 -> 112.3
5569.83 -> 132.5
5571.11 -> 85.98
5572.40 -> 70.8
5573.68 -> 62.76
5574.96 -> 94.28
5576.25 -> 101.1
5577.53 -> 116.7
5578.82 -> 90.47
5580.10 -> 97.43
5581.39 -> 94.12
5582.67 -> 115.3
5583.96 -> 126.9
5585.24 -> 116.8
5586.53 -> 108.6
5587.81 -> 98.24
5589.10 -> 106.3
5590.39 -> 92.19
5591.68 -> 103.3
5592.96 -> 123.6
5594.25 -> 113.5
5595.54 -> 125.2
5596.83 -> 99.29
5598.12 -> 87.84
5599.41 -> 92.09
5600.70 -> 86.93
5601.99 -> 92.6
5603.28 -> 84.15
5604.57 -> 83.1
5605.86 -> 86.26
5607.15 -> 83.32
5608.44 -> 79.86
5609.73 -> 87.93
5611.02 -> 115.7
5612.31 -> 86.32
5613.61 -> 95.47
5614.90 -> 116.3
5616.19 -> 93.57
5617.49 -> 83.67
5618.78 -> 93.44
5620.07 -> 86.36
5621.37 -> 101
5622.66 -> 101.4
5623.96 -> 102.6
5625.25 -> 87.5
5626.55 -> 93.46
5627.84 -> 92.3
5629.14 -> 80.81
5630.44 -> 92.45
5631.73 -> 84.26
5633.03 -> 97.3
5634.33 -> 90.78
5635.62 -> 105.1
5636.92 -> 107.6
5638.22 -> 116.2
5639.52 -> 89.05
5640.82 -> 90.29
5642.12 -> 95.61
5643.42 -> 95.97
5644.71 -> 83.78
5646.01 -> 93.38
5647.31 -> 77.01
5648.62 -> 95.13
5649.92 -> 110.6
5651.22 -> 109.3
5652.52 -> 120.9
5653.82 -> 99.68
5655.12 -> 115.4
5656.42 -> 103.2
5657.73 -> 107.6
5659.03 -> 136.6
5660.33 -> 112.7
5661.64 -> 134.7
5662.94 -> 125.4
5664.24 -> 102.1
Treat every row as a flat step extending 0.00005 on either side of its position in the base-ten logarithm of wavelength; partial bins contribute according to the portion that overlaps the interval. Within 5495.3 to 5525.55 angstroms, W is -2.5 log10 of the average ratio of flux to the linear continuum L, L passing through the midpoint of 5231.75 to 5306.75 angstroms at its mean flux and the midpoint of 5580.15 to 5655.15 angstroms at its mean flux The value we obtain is 0.22 mag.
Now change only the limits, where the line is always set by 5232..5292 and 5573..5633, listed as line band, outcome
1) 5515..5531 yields 0.254 mag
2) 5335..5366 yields -0.192 mag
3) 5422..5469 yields -0.166 mag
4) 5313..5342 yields -0.101 mag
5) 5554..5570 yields 0.076 mag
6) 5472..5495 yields -0.069 mag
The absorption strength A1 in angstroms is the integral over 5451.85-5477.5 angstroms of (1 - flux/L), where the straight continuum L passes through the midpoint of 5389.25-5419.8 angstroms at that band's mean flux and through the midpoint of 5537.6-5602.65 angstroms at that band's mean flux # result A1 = 5.8 angstroms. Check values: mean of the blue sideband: 131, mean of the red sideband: 90.2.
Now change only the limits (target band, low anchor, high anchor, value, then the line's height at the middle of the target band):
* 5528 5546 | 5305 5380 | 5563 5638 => 6.0 angstroms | 102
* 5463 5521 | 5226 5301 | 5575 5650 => 3.1 angstroms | 97.5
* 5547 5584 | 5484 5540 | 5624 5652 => -0.2 angstroms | 87.8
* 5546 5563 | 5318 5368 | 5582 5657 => 4.5 angstroms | 102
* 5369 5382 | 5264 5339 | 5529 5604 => -2.8 angstroms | 99.7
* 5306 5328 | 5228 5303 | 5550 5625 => -2.0 angstroms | 98.4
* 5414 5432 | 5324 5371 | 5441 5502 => -4.7 angstroms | 105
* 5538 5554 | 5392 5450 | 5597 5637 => 5.6 angstroms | 107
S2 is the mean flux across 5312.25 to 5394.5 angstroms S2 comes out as 119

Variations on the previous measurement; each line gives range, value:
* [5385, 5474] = 121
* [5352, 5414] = 128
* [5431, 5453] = 126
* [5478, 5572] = 83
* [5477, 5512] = 92.6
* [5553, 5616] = 95.8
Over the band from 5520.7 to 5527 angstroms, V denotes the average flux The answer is 74.9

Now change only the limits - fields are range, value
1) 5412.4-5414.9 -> 111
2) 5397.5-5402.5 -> 144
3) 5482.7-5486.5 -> 94.1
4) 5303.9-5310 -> 103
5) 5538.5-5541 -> 76.5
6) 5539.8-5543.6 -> 66.4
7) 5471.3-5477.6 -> 103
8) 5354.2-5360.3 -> 121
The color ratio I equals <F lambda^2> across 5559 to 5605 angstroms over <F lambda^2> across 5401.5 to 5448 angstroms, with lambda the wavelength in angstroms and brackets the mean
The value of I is 0.78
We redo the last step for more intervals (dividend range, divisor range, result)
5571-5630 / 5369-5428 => 0.80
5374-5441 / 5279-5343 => 1.29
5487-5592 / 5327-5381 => 0.77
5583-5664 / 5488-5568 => 1.30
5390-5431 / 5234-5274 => 1.48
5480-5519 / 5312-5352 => 0.88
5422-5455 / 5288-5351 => 1.19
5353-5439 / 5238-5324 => 1.33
